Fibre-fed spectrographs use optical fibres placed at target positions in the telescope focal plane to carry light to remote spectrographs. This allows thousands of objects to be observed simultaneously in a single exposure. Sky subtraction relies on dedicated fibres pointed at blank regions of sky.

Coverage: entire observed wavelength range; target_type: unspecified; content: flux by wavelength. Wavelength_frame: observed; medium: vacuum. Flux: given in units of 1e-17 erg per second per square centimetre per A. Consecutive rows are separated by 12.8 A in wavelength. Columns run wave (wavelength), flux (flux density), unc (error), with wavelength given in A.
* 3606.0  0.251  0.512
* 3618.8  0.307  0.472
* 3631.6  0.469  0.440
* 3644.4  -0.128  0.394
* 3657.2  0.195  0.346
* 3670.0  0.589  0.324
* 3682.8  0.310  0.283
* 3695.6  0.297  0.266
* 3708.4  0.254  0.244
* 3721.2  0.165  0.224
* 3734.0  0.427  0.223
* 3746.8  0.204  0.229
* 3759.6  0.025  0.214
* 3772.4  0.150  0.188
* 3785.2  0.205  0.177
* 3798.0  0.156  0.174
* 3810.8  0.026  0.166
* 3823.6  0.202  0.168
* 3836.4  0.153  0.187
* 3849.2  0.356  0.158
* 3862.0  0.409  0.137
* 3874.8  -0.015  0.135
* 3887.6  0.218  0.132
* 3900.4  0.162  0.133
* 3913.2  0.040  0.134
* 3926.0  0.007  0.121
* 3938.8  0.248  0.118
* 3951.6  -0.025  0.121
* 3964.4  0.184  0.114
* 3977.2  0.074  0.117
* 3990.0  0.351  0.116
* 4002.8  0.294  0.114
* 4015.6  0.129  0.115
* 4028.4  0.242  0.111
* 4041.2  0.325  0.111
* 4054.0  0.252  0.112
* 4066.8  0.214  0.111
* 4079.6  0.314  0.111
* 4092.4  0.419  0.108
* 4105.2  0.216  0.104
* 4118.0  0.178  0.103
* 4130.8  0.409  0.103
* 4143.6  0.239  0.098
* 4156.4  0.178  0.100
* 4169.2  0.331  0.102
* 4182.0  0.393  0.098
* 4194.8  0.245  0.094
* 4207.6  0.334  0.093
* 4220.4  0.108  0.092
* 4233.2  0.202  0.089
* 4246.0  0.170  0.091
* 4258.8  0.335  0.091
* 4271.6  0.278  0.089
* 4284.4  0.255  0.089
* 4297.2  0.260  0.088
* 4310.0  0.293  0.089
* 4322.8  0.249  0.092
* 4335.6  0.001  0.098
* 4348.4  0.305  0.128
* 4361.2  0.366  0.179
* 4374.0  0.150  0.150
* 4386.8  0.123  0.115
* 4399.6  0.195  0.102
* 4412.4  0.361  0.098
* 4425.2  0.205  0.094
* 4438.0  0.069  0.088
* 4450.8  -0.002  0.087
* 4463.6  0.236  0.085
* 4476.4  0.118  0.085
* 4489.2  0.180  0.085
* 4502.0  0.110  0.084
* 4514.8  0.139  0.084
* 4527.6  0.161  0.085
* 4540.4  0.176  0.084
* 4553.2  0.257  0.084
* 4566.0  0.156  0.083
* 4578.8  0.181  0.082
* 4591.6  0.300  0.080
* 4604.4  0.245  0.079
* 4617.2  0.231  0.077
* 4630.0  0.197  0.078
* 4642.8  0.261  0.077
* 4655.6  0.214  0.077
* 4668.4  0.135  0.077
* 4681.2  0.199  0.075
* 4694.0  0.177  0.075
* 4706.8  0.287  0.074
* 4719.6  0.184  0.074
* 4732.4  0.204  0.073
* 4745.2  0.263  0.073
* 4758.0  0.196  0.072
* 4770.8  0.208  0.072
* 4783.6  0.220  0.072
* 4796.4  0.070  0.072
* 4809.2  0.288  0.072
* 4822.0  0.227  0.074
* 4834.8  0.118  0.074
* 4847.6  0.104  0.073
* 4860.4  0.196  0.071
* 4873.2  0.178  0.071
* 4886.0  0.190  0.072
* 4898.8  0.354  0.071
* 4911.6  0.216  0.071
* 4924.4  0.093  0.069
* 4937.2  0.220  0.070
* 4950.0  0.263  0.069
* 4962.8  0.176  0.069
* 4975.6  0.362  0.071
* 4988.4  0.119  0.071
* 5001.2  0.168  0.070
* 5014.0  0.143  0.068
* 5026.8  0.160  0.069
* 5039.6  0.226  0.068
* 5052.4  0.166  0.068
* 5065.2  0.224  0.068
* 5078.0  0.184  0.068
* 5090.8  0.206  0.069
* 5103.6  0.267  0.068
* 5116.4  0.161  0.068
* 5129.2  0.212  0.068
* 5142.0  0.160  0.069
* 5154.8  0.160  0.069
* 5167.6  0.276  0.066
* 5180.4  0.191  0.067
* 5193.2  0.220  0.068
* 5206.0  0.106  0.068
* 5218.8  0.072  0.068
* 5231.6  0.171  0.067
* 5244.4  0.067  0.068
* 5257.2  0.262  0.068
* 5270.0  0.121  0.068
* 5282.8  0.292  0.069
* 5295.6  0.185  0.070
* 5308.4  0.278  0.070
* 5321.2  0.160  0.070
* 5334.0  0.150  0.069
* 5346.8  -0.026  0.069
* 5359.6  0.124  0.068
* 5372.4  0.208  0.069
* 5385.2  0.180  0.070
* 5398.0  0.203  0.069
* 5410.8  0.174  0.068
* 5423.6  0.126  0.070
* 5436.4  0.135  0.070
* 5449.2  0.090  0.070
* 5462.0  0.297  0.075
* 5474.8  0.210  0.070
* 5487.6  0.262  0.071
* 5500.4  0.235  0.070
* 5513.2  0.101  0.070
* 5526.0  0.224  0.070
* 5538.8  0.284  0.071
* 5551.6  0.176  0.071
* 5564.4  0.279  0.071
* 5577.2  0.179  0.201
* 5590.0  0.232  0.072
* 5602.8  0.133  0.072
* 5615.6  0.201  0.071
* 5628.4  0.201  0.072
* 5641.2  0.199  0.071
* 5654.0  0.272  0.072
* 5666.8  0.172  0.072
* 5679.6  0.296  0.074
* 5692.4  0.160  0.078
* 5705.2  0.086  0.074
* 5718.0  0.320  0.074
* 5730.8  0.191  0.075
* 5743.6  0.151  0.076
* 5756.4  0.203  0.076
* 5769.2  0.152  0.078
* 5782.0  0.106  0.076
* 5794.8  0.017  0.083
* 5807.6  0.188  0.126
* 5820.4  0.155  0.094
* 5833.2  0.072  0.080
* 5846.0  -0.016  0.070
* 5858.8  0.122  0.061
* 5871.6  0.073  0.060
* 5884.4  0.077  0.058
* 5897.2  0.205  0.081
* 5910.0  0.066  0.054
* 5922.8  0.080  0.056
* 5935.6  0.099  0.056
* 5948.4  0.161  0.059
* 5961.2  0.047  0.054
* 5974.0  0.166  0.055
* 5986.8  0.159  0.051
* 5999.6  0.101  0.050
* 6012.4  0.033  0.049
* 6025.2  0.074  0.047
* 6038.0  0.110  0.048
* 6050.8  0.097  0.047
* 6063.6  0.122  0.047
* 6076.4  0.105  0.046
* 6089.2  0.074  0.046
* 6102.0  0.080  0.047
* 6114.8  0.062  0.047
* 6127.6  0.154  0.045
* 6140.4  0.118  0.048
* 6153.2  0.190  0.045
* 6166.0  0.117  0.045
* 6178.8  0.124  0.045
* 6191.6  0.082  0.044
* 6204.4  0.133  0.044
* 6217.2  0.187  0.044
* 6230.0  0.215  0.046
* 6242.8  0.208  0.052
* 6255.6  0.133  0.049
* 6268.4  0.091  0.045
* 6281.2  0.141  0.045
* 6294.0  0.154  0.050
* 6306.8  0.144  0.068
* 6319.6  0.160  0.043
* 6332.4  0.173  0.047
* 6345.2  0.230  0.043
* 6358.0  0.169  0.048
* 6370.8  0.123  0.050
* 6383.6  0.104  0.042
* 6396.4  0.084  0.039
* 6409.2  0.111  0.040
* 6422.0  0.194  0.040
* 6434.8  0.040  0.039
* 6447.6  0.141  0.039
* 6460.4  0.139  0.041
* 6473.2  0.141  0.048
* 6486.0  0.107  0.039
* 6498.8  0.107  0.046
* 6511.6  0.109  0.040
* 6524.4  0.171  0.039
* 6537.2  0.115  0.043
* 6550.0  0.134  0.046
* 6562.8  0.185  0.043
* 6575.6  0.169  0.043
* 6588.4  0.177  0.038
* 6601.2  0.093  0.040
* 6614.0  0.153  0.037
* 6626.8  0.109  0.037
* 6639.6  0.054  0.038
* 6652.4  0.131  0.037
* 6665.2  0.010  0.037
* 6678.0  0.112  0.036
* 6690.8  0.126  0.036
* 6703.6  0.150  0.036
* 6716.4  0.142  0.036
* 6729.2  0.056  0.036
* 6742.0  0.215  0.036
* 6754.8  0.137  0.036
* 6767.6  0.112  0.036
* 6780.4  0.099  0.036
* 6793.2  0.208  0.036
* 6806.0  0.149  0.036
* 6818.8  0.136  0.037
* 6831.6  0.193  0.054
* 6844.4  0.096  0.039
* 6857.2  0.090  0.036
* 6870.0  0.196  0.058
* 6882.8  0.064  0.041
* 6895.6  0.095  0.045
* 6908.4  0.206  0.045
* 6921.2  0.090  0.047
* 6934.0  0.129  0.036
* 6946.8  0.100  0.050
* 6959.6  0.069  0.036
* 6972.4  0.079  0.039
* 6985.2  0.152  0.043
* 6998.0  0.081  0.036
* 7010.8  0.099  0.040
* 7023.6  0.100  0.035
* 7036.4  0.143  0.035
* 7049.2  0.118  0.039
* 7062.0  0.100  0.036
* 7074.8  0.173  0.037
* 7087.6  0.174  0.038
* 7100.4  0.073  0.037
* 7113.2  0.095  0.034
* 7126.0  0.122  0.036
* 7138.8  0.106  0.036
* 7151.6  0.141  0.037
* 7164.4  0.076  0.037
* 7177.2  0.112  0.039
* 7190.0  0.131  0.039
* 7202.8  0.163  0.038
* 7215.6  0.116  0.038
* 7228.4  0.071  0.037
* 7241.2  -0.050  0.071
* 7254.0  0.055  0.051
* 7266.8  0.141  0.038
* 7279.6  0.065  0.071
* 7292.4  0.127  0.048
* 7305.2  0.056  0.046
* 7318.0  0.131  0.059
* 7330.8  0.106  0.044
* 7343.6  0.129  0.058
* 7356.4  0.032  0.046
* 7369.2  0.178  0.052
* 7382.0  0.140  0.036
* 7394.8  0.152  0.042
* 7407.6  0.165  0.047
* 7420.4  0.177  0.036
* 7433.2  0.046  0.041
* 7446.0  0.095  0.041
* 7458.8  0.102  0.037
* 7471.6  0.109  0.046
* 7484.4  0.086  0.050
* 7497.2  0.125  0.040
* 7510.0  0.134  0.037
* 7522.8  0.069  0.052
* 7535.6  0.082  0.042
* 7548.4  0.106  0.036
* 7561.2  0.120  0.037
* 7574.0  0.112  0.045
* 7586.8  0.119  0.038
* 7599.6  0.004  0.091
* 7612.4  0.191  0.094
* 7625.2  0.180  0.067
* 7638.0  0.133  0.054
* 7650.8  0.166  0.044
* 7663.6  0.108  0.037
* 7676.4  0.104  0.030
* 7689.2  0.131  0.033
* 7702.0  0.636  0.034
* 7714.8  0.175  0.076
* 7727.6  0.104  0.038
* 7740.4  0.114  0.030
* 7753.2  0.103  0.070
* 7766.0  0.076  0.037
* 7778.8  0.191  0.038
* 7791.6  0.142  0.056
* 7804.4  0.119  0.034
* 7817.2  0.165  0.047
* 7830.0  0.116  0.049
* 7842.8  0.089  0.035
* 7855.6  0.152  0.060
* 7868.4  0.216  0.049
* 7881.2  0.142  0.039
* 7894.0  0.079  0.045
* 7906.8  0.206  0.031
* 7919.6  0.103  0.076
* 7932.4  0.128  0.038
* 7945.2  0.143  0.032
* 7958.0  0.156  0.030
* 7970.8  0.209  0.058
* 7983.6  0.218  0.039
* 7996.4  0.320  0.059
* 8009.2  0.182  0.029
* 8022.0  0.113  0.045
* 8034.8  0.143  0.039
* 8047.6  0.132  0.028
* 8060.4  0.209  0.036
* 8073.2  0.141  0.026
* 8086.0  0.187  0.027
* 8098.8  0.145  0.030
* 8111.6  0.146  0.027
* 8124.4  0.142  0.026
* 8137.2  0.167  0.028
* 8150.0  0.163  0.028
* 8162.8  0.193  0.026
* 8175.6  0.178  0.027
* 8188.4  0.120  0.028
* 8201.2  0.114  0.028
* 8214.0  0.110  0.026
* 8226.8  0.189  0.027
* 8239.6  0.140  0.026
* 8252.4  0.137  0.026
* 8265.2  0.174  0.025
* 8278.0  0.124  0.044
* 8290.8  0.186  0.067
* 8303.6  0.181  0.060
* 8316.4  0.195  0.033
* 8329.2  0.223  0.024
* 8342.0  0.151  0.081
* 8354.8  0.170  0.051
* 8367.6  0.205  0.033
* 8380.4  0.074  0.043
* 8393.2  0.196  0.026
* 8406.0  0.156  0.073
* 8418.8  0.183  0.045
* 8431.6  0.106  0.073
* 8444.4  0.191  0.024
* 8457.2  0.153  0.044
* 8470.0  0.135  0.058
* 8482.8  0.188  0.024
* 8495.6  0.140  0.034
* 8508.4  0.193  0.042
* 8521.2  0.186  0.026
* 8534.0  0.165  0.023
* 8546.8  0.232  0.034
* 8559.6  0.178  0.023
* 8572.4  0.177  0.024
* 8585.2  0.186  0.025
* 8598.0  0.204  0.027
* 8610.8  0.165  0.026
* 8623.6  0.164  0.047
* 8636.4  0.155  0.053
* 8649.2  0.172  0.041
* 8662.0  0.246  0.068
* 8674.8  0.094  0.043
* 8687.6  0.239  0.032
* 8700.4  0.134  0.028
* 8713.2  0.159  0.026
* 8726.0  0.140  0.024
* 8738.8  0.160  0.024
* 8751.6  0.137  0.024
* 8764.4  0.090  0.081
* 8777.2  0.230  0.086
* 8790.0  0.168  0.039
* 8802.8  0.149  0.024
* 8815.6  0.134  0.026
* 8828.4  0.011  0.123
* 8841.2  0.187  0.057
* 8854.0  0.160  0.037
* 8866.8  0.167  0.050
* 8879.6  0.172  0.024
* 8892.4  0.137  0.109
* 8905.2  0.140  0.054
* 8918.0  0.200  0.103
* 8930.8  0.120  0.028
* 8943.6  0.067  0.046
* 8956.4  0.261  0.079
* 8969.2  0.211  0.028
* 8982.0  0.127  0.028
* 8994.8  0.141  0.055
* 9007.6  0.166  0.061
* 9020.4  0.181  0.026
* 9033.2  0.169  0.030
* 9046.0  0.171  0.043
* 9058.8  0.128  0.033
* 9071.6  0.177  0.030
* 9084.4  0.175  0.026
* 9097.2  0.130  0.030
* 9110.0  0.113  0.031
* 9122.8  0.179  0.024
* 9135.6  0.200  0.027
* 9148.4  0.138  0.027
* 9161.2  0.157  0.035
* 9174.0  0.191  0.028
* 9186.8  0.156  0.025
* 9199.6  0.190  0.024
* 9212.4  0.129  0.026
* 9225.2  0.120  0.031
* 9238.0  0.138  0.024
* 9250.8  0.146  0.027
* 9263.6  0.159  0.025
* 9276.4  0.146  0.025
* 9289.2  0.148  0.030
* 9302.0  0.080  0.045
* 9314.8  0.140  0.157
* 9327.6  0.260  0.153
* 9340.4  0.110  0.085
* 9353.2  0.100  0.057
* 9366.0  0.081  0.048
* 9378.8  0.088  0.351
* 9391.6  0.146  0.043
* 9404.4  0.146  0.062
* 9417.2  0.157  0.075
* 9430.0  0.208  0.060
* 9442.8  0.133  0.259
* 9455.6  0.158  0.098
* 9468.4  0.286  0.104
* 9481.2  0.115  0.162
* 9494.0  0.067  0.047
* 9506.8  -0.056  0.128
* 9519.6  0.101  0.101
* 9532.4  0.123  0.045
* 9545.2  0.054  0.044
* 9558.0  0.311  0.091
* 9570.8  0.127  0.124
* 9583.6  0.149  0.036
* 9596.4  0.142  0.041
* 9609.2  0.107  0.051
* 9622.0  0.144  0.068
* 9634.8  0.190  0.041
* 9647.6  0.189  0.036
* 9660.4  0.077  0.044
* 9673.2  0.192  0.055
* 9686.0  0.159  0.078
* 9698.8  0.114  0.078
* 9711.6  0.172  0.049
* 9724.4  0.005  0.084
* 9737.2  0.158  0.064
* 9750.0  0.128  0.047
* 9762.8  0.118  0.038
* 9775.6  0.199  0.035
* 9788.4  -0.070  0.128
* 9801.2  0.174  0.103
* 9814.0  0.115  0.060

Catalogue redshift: 1.07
